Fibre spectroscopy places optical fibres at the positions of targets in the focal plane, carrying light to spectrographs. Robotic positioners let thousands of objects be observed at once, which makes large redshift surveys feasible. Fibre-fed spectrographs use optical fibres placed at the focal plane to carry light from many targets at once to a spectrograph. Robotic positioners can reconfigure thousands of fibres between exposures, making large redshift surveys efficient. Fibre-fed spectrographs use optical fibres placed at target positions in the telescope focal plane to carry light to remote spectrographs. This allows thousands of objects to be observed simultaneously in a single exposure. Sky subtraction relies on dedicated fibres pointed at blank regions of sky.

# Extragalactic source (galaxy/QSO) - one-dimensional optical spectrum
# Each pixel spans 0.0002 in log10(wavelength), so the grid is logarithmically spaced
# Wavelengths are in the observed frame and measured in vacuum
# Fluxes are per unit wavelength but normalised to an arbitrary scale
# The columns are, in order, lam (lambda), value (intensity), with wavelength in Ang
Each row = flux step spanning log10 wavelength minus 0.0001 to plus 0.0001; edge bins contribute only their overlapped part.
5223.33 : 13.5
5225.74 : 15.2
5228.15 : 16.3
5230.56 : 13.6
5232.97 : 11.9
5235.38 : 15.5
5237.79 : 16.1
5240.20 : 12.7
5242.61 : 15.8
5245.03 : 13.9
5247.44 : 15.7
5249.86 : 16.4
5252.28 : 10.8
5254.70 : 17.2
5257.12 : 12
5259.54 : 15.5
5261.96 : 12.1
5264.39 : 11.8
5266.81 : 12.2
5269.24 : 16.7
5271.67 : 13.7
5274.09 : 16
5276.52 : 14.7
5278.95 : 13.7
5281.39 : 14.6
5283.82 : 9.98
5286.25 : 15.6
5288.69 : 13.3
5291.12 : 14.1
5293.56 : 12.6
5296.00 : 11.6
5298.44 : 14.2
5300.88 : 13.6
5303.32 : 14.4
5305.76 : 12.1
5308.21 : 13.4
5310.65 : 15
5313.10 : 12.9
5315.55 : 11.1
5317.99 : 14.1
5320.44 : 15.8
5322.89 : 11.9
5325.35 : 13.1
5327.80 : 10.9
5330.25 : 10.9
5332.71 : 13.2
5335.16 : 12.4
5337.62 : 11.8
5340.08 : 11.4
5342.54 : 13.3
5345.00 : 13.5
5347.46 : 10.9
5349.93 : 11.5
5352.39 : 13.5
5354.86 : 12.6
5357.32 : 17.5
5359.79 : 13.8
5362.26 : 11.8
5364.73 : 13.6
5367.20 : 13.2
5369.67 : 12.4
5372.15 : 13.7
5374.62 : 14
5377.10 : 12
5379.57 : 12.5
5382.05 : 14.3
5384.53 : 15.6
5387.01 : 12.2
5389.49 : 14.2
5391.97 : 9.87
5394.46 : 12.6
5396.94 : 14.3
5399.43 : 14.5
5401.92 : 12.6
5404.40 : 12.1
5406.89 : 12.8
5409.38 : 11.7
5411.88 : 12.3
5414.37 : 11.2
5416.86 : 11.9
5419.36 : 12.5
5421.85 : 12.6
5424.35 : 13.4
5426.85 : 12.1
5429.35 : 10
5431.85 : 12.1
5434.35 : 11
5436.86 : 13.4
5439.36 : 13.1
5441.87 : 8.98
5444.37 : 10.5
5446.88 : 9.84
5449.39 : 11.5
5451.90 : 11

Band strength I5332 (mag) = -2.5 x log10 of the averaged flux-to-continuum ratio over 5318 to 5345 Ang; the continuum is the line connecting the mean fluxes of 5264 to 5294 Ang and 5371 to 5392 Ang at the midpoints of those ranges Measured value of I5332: 0.083 mag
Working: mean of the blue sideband 13.9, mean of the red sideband 13.3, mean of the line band 12.6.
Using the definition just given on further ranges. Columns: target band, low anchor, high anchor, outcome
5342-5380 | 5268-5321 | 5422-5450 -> -0.04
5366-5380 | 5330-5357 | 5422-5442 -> -0.06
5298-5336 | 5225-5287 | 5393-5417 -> 0.04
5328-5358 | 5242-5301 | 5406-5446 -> 0.03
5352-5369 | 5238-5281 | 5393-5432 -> -0.05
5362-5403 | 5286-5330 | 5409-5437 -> -0.07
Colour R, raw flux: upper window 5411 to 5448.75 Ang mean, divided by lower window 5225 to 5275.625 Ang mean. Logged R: 0.81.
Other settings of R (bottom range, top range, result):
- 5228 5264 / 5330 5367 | 0.90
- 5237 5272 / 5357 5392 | 0.95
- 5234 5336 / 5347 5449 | 0.92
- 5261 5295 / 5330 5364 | 0.94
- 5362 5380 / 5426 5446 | 0.87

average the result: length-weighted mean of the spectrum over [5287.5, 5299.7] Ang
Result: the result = 13.2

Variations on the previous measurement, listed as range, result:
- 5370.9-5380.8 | 13.1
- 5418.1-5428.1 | 12.6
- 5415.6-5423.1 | 12.3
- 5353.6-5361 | 14.6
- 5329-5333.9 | 12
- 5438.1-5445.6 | 10.9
